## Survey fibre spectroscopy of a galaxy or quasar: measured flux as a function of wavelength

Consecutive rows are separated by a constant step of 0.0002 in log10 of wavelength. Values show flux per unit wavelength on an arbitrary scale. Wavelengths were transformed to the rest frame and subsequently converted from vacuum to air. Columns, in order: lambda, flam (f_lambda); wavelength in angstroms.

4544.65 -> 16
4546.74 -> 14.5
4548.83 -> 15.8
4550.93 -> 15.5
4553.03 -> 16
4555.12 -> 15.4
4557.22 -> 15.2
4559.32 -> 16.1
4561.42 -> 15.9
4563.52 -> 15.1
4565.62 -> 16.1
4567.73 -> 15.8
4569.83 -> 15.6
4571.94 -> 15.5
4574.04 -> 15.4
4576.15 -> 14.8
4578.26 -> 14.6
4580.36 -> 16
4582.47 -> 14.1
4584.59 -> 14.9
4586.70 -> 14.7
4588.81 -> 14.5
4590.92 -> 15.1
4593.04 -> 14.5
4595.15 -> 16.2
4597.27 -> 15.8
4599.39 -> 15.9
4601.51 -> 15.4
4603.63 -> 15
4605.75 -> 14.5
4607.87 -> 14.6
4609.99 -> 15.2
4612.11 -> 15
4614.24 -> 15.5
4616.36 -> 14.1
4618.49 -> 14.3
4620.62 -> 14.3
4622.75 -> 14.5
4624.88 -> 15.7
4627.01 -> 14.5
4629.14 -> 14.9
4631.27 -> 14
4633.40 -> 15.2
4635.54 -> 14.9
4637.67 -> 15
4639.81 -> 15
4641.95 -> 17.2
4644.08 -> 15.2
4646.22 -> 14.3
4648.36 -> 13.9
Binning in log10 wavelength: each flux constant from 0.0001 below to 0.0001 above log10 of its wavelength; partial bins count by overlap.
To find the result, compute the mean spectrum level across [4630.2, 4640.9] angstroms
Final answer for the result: 14.8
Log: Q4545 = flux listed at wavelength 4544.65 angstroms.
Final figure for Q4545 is 16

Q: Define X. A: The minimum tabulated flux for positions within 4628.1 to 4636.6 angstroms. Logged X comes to 14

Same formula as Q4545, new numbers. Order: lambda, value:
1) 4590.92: 15.1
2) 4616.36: 14.1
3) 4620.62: 14.3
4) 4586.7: 14.7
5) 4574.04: 15.4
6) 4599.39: 15.9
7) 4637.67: 15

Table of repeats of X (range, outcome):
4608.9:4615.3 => 15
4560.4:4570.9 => 15.1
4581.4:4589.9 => 14.1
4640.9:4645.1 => 15.2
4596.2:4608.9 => 14.5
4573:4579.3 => 14.6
